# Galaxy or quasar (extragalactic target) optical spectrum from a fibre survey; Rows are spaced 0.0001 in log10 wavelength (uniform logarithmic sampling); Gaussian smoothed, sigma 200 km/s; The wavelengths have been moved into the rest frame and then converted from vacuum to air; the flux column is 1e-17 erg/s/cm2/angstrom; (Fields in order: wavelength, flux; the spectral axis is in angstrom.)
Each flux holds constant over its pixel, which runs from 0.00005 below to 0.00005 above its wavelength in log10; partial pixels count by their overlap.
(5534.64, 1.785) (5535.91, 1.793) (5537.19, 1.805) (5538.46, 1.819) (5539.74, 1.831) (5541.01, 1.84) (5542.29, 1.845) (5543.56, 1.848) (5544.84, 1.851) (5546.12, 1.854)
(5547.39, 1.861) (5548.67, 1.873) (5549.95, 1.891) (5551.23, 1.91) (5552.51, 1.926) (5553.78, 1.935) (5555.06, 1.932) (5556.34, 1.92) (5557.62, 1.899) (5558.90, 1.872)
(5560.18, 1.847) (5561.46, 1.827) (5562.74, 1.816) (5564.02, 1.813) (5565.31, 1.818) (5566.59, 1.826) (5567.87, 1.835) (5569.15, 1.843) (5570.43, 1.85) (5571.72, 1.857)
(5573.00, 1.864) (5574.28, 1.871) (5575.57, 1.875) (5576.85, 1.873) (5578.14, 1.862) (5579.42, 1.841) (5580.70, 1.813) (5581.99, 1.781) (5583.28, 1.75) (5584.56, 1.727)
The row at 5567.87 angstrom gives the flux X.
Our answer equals 1.835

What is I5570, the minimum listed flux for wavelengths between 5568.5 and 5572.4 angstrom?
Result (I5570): 1.843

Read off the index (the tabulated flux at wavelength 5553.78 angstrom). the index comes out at 1.935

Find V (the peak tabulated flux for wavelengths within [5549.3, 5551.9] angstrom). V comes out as 1.91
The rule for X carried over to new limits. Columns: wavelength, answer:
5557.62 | 1.899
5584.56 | 1.727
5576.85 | 1.873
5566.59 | 1.826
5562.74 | 1.816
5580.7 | 1.813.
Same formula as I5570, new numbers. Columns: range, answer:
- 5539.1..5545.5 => 1.831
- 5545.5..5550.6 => 1.854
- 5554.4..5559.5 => 1.872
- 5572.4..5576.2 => 1.864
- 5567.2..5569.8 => 1.835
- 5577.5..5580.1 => 1.841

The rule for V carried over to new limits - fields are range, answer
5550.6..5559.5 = 1.935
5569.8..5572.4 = 1.857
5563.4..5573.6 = 1.864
